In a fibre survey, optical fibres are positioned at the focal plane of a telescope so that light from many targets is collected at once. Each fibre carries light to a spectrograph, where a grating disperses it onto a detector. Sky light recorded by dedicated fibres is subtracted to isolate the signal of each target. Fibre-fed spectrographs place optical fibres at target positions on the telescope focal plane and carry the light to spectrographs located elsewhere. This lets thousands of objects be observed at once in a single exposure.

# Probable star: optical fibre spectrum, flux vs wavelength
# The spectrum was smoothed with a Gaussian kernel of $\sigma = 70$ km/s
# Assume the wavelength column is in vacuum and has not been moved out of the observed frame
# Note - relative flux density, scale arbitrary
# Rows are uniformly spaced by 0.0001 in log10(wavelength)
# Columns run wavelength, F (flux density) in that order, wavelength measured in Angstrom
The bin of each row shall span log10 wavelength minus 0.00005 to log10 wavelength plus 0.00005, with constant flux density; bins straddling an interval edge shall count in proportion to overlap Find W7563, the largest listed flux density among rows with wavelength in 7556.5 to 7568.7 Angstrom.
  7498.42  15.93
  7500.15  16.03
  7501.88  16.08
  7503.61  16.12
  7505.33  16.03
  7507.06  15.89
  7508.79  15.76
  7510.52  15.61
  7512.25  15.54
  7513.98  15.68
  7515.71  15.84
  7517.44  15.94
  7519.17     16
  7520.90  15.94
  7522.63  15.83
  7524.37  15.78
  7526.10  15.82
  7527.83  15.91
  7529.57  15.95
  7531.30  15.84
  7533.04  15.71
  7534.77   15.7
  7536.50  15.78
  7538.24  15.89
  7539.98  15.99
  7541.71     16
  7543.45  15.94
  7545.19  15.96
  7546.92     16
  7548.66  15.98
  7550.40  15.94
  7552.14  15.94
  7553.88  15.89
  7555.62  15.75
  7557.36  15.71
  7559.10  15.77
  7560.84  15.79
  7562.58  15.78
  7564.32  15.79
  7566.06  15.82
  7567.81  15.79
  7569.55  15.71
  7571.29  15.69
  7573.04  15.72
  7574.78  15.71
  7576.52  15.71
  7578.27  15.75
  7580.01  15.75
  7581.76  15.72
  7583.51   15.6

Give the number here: 15.82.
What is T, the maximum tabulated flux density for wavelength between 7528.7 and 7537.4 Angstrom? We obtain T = 15.95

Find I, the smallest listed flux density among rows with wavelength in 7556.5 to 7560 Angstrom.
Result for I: 15.71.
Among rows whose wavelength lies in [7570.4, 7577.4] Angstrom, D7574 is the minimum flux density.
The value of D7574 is 15.69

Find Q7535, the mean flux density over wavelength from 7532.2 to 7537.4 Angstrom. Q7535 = 15.7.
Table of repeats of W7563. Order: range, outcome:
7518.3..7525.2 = 16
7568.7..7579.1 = 15.75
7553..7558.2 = 15.89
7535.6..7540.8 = 15.99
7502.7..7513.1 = 16.12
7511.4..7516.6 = 15.84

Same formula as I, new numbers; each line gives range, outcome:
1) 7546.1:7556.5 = 15.75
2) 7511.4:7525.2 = 15.54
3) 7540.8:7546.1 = 15.94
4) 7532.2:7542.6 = 15.7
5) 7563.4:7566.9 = 15.79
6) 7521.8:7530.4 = 15.78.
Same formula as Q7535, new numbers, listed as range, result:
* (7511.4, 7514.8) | 15.6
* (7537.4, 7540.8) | 15.9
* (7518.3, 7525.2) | 15.9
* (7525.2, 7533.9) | 15.8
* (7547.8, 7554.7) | 15.9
